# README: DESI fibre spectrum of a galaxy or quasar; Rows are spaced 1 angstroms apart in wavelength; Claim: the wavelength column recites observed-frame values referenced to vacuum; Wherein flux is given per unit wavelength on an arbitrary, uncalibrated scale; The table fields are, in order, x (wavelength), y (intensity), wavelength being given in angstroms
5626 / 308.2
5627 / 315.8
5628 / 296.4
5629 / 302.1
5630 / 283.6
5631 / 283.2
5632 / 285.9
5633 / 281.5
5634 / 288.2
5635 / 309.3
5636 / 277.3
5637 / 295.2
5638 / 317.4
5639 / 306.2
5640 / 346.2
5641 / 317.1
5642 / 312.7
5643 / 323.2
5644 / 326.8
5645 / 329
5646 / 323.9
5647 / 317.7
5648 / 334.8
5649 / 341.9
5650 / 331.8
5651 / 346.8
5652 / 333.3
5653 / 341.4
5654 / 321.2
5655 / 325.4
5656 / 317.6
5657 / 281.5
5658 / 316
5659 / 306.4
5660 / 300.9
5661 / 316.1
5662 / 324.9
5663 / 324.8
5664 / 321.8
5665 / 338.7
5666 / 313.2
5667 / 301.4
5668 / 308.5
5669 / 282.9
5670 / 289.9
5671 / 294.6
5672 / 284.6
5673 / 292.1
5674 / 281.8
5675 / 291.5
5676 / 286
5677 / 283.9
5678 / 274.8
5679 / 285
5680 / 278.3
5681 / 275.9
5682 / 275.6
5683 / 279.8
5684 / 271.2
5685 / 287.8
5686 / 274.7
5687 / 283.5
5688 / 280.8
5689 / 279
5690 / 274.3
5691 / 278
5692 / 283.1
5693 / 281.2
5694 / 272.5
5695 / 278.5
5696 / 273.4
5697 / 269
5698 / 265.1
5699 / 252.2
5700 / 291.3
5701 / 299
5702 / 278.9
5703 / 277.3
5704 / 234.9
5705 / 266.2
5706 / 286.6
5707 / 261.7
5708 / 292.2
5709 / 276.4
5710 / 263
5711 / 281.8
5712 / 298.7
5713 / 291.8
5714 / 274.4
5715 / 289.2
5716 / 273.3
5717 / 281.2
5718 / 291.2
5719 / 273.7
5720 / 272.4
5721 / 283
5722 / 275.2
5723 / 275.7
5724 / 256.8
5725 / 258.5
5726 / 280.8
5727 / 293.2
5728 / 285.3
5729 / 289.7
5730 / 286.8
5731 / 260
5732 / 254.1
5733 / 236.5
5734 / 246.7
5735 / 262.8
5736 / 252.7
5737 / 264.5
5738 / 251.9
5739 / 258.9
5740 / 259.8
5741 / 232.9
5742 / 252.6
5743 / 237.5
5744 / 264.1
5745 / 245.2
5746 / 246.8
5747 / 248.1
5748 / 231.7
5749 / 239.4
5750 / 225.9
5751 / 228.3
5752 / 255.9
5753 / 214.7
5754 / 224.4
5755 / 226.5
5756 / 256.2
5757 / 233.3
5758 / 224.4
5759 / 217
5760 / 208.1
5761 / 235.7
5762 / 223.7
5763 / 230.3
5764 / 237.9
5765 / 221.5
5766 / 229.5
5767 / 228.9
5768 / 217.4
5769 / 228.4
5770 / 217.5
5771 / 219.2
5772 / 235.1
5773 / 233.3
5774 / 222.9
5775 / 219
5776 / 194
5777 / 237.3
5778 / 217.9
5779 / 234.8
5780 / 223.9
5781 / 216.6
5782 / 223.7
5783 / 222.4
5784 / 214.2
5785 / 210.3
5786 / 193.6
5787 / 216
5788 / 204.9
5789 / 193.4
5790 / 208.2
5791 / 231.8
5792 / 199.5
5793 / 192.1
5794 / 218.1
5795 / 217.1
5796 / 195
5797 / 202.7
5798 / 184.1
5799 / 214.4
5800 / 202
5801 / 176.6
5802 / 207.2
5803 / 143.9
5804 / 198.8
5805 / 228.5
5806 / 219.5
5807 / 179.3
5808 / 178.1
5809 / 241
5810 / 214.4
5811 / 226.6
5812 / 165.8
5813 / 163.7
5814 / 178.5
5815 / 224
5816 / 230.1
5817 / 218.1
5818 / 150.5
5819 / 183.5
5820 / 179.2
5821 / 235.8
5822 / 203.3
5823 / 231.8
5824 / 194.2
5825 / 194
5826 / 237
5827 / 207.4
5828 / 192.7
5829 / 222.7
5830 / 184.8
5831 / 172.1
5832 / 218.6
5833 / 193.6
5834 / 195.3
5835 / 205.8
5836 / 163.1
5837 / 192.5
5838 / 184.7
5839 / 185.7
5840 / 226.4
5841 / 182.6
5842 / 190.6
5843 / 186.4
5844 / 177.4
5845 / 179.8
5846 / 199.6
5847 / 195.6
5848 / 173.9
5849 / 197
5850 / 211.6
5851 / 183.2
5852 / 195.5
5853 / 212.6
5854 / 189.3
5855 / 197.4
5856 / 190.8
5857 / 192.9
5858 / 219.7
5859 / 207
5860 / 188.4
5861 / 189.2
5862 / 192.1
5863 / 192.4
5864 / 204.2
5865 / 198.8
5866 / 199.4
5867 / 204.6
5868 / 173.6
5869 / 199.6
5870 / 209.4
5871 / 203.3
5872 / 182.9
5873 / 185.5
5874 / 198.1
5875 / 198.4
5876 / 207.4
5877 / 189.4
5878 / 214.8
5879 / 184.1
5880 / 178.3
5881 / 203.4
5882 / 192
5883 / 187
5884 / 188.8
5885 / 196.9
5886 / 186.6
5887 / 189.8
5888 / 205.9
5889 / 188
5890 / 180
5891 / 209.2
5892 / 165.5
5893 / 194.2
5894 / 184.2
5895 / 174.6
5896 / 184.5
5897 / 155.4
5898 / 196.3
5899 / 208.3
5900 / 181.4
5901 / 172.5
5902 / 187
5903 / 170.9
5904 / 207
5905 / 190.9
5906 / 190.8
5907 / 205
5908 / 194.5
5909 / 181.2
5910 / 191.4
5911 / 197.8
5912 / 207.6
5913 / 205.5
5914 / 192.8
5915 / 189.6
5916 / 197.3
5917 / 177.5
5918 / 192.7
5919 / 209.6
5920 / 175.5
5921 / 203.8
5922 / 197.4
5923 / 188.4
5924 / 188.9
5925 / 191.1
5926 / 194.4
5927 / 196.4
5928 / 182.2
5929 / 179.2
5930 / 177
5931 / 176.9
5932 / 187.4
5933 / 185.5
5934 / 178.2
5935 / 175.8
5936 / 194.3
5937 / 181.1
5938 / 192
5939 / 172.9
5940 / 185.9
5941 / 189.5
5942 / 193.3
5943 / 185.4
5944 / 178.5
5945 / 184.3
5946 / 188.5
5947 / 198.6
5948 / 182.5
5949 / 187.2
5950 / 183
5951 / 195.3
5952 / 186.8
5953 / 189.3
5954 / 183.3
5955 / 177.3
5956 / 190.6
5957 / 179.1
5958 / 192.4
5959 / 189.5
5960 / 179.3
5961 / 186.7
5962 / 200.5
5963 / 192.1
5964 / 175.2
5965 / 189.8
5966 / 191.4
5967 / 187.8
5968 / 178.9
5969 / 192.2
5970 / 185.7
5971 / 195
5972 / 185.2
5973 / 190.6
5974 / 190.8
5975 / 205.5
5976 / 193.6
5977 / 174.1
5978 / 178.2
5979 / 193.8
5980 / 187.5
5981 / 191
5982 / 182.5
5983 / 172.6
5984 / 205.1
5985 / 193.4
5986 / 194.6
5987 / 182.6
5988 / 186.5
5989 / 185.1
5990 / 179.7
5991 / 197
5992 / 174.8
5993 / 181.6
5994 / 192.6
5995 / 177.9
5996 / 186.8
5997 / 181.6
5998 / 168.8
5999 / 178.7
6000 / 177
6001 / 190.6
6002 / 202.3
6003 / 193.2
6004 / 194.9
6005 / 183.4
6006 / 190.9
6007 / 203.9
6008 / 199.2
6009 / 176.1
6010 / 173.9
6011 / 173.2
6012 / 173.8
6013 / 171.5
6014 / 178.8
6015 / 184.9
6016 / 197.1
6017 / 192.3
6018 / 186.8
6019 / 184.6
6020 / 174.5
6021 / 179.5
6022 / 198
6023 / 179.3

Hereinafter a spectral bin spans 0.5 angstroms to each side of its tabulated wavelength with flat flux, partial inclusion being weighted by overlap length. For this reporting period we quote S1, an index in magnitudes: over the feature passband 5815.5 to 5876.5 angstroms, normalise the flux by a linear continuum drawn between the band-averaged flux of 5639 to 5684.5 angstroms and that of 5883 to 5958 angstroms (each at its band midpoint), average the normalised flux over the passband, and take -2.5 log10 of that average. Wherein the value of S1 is 0.13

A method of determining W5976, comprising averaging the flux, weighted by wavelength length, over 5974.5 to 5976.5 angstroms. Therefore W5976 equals 200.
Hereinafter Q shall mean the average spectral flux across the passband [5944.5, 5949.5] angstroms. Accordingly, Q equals 188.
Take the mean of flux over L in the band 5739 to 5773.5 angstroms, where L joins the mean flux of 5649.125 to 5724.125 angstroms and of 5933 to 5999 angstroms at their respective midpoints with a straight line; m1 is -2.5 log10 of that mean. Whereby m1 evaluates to 0.13 mag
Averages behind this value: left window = 289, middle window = 234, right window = 186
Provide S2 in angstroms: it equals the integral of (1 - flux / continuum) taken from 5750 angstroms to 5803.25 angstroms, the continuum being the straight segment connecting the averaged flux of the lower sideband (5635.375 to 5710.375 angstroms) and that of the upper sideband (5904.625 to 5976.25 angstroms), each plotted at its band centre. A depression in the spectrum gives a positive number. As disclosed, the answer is 7.90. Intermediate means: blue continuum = 296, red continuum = 189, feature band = 217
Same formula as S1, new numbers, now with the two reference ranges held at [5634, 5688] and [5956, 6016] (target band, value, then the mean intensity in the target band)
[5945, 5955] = 0.07 mag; 188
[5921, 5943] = 0.11 mag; 186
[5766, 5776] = 0.19 mag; 223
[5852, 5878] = 0.17 mag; 197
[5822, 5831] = 0.19 mag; 206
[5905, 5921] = 0.10 mag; 194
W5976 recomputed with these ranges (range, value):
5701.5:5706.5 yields 269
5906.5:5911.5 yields 194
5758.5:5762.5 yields 221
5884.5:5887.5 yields 191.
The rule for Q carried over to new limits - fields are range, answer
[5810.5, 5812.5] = 196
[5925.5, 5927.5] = 195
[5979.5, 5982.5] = 187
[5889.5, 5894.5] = 187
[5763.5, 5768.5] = 227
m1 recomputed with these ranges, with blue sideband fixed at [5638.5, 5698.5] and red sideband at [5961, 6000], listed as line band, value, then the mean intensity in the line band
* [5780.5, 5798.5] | 0.23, 208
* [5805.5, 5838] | 0.22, 200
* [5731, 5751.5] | 0.11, 247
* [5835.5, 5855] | 0.23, 191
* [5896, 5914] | 0.13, 191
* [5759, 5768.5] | 0.18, 225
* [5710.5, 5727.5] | 0.01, 279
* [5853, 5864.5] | 0.17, 197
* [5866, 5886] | 0.16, 195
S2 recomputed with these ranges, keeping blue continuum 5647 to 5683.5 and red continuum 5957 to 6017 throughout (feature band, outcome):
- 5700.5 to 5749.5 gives 2.9 angstroms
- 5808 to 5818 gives 1.9 angstroms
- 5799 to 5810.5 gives 2.5 angstroms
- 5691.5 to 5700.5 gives 0.6 angstroms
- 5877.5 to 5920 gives 5.6 angstroms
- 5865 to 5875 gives 1.5 angstroms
